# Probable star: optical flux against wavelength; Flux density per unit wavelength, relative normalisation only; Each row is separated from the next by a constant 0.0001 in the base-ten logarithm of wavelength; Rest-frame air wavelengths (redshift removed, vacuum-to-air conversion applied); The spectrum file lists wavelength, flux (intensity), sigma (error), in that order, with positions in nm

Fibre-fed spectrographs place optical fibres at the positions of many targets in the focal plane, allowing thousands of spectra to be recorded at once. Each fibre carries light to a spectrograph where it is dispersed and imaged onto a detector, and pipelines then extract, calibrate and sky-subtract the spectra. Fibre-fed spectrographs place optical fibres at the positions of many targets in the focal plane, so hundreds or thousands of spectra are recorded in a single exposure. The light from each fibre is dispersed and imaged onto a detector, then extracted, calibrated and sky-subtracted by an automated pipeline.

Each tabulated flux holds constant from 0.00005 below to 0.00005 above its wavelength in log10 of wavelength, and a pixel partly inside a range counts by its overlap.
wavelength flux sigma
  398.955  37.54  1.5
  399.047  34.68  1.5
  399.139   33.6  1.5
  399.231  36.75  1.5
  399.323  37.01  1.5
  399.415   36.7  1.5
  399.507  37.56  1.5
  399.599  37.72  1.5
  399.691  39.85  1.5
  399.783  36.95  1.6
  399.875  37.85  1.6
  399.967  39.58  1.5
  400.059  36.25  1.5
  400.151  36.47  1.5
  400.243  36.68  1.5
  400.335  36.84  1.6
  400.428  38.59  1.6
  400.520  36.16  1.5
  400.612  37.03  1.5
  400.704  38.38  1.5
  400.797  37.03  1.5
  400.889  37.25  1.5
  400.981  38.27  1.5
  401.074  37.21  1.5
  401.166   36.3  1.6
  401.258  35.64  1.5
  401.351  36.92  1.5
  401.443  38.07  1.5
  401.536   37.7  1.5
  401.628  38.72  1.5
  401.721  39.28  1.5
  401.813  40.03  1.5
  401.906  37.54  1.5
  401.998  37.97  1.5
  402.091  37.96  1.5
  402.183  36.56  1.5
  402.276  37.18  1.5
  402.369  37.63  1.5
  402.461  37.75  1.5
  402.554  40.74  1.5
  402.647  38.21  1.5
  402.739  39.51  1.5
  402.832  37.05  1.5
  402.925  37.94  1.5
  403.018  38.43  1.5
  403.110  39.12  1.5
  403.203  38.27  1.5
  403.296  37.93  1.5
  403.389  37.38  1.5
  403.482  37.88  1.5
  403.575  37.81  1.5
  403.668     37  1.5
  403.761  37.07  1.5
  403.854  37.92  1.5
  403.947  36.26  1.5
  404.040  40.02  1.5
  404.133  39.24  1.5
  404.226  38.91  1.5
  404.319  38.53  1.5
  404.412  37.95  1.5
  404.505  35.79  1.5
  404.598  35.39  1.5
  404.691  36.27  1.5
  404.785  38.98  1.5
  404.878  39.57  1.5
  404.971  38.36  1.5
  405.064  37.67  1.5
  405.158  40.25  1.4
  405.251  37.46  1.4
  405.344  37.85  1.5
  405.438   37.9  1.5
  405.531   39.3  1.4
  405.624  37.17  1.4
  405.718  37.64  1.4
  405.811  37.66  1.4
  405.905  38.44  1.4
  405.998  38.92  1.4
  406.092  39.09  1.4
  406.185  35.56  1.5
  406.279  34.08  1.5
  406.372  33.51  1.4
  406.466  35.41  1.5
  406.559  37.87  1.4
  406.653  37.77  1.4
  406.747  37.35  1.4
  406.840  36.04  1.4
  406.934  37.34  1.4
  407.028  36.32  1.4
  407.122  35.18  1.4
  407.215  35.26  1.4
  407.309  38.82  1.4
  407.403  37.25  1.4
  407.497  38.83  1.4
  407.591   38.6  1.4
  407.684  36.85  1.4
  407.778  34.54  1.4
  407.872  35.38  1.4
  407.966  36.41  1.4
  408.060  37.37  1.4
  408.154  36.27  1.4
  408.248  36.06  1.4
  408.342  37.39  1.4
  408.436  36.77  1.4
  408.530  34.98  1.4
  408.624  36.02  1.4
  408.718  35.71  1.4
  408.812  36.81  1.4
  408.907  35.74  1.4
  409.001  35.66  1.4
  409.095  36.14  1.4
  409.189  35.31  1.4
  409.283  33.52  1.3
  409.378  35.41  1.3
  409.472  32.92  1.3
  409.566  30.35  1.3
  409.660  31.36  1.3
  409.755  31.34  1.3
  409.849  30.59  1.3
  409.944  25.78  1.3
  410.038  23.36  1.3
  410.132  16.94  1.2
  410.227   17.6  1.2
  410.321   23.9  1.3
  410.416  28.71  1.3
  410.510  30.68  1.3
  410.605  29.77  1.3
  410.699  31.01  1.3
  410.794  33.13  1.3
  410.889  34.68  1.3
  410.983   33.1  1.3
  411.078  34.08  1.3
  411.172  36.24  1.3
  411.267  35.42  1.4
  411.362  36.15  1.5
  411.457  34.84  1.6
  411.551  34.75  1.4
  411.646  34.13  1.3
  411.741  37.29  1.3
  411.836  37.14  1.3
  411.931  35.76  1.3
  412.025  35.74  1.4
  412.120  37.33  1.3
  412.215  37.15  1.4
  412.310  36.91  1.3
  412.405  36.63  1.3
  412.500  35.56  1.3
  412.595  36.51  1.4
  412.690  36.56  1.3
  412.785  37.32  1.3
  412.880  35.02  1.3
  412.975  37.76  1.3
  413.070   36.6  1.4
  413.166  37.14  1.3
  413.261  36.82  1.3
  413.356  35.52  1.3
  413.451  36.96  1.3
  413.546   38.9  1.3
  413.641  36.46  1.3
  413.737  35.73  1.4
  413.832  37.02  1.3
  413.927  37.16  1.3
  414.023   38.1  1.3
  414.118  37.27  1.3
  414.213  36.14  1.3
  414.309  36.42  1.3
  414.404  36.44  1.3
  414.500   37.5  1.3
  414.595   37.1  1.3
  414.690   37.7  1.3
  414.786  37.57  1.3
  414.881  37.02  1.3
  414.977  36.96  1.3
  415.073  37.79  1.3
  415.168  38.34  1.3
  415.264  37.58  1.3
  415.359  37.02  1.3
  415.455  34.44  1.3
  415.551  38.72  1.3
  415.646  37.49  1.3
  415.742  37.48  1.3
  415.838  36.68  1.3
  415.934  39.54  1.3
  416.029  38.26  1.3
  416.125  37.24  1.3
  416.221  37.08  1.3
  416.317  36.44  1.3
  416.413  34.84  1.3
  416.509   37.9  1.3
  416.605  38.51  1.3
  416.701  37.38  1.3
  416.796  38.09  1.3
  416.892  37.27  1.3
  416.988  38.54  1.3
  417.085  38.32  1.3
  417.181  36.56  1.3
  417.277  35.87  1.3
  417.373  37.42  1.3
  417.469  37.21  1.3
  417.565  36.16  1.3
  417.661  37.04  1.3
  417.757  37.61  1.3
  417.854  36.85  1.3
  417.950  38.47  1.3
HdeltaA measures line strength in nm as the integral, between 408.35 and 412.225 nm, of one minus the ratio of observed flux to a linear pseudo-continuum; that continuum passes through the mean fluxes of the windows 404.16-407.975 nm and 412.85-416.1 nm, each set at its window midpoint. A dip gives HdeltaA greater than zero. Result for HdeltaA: 0.463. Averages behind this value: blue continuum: 37.3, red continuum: 37.2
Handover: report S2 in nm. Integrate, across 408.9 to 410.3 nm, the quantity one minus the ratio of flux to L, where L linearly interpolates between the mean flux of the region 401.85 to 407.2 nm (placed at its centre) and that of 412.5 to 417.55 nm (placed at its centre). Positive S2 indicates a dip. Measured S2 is 0.28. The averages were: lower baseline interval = 37.6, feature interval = 29.9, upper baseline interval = 37.1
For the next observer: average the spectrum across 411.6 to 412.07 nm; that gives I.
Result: 36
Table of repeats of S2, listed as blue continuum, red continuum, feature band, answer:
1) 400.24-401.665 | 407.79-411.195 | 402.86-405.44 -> -0.182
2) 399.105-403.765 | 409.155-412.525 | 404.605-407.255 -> -0.163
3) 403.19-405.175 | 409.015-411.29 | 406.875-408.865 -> -0.195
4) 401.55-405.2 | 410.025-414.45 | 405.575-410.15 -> 0.136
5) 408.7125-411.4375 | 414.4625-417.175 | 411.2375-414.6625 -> -0.214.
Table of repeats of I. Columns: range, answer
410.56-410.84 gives 31.3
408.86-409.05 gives 35.8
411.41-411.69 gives 34.6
